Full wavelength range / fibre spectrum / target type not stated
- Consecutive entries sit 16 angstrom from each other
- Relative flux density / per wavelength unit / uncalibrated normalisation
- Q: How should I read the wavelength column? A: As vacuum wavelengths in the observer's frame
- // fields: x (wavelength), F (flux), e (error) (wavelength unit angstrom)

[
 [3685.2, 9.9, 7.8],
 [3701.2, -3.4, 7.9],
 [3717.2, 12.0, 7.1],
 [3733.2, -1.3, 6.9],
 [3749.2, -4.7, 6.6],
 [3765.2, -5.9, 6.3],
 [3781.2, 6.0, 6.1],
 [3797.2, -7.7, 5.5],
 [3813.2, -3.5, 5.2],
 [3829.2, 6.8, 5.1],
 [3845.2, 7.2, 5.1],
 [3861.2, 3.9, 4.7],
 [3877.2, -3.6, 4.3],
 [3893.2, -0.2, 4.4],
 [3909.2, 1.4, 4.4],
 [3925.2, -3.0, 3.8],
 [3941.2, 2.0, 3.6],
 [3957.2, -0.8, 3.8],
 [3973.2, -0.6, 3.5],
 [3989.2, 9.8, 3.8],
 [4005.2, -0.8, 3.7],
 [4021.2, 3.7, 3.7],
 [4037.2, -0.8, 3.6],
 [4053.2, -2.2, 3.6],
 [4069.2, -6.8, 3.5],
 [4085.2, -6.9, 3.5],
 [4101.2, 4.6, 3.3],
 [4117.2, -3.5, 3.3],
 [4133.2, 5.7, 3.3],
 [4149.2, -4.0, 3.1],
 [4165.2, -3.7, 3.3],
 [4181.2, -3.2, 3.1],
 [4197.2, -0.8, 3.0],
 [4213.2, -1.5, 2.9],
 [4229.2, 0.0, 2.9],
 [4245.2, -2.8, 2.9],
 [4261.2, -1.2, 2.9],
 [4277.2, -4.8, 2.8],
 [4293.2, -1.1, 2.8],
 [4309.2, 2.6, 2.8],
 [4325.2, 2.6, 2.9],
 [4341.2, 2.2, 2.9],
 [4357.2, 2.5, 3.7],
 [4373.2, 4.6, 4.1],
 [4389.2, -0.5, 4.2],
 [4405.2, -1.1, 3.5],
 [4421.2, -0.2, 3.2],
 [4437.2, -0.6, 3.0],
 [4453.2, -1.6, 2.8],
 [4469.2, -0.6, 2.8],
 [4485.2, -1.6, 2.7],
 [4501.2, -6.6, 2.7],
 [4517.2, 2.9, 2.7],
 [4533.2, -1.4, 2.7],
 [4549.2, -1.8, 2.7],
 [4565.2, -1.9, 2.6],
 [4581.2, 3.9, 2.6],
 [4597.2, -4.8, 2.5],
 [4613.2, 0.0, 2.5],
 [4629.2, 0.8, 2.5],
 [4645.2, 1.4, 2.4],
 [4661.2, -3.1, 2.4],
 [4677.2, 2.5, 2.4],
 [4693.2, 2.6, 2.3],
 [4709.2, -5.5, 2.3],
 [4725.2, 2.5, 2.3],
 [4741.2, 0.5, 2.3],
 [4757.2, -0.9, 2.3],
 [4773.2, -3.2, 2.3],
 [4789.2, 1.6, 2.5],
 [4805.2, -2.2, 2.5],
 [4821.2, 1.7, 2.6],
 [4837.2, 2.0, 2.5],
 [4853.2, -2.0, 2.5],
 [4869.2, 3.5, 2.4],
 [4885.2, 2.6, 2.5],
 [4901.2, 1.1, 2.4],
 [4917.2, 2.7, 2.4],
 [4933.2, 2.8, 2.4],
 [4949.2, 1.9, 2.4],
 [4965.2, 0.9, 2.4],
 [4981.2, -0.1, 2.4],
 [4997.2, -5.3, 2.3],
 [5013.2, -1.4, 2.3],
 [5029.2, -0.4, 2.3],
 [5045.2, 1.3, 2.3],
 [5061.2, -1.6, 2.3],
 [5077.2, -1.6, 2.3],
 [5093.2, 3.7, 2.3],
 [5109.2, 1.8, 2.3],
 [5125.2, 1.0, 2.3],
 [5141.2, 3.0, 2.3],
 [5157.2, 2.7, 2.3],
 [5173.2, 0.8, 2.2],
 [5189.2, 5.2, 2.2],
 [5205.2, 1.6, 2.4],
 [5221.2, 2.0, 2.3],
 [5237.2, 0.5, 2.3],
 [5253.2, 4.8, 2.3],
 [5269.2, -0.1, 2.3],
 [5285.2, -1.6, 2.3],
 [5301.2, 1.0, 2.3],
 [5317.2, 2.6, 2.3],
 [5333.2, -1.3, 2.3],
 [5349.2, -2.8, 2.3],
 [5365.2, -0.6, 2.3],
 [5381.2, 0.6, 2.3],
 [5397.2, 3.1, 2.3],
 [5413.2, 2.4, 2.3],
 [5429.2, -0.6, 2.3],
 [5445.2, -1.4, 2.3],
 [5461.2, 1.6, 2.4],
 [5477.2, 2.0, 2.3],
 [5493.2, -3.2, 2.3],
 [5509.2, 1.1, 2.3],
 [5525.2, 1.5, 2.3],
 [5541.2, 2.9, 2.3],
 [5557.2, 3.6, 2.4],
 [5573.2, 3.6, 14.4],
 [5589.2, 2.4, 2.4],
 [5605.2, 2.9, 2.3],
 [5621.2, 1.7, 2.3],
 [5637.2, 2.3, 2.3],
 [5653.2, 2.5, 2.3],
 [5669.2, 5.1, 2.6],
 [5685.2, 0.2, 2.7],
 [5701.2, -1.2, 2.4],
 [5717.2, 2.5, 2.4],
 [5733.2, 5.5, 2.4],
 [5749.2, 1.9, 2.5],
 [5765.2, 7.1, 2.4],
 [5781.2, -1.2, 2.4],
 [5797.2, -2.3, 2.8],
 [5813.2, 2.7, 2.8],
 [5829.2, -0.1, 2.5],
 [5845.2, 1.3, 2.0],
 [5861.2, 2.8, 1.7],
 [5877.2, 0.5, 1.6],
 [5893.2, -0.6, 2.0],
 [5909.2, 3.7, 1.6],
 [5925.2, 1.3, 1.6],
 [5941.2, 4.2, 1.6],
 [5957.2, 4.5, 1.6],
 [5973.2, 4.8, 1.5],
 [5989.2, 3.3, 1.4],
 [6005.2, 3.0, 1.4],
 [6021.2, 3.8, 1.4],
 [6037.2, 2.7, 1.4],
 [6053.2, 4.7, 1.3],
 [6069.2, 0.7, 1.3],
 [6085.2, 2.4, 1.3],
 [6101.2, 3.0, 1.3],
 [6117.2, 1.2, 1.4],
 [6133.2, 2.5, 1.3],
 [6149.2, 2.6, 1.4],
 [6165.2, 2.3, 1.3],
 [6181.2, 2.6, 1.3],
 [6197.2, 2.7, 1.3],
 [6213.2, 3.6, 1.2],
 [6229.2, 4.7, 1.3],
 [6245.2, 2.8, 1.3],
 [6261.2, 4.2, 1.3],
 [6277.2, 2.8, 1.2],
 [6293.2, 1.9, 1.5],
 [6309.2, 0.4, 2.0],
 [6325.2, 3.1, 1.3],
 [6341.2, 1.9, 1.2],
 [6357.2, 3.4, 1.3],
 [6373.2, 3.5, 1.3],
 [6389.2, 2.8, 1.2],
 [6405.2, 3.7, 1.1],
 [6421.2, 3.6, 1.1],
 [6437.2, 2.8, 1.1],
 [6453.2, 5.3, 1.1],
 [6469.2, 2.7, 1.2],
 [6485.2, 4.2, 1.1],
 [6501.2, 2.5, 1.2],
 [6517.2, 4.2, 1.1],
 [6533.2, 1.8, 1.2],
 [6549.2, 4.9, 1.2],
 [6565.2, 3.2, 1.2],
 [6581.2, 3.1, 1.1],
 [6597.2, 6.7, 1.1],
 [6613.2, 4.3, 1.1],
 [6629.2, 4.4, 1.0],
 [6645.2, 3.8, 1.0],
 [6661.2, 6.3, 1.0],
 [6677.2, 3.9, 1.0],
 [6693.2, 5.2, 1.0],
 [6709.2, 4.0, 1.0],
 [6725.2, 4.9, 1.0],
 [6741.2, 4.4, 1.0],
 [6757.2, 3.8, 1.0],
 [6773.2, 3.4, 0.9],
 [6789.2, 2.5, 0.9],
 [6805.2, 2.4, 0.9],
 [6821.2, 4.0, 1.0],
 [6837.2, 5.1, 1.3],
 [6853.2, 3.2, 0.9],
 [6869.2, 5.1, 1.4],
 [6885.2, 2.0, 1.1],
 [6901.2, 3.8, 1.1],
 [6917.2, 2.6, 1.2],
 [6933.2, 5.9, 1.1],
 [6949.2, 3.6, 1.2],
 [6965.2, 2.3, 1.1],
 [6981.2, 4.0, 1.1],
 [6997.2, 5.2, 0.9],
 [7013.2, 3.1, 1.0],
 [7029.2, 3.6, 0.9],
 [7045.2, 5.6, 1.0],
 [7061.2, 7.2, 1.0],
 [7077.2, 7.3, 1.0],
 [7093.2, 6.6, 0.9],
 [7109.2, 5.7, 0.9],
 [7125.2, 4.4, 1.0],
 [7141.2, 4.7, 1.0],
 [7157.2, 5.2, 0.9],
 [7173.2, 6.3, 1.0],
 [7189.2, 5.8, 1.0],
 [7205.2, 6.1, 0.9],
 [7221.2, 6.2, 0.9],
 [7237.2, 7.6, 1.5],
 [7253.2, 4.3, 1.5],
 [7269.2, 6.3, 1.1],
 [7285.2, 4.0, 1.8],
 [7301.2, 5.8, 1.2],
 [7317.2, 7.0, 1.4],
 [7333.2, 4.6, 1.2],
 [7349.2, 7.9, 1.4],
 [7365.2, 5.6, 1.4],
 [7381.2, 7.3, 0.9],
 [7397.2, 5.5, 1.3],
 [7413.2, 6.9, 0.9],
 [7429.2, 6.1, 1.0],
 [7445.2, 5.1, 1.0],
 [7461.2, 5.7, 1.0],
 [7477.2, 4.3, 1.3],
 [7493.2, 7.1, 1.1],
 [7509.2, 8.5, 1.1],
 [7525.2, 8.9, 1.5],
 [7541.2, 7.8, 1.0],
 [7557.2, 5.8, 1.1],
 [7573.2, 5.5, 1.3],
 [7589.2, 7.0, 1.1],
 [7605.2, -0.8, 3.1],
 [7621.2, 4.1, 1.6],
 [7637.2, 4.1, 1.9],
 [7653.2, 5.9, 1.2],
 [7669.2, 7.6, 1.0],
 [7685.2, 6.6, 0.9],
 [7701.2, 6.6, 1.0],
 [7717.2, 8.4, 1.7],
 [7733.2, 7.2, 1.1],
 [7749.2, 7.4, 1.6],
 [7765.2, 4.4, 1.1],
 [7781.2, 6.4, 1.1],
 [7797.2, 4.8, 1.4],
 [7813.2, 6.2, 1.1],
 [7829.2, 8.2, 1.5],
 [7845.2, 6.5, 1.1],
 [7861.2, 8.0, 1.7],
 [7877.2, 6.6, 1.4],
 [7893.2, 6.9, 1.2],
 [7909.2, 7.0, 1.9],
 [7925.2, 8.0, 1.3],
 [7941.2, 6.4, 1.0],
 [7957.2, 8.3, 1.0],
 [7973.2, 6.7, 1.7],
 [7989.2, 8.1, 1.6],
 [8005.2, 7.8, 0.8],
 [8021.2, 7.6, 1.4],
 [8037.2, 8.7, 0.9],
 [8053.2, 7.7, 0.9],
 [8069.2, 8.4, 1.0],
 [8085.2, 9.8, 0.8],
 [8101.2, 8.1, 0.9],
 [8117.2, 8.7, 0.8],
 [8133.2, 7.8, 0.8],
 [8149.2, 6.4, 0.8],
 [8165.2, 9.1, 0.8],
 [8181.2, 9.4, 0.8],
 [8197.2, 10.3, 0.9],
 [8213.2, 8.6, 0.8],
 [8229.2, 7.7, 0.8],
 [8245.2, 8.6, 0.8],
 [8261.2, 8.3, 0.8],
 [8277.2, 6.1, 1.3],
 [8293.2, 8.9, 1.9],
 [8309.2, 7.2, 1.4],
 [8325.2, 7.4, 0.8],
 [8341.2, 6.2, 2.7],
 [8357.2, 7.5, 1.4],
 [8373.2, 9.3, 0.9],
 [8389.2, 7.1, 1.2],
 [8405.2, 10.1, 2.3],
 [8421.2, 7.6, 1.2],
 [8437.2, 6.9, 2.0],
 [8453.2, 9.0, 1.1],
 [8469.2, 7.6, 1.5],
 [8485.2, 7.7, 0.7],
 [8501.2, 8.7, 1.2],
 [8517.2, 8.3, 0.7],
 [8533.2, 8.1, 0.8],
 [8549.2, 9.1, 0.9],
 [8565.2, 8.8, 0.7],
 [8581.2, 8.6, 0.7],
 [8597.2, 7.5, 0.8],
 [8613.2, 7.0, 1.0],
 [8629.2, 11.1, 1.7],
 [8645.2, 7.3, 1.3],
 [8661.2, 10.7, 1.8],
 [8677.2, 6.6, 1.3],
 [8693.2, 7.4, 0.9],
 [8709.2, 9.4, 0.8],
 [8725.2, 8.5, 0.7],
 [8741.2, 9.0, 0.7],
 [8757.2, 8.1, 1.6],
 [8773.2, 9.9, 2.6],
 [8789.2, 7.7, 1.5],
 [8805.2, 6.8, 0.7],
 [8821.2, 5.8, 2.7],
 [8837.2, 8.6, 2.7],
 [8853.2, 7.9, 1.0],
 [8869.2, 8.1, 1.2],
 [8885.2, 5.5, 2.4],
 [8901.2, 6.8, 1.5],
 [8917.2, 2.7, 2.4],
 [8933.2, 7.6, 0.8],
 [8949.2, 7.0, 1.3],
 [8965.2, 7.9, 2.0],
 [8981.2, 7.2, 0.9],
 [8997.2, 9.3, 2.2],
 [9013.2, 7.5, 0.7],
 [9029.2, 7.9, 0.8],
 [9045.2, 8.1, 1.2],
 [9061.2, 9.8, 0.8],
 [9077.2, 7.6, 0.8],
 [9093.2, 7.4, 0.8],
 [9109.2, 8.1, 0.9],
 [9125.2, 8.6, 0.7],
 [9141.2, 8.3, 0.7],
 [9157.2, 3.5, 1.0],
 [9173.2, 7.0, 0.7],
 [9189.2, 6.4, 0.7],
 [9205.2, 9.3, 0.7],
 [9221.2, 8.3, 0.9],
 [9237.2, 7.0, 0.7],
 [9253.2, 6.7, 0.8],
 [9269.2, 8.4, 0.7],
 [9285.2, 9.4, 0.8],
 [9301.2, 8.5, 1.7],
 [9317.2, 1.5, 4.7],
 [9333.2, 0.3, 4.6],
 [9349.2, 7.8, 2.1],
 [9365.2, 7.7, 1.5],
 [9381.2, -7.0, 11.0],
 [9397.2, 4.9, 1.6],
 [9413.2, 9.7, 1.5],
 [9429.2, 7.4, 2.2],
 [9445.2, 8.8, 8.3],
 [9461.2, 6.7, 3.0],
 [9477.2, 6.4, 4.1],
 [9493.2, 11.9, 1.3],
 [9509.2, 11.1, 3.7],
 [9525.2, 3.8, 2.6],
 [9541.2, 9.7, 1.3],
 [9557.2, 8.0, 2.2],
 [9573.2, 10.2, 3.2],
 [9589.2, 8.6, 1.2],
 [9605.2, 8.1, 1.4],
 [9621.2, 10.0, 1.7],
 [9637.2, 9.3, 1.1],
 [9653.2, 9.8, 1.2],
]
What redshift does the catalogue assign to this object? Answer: 0.77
